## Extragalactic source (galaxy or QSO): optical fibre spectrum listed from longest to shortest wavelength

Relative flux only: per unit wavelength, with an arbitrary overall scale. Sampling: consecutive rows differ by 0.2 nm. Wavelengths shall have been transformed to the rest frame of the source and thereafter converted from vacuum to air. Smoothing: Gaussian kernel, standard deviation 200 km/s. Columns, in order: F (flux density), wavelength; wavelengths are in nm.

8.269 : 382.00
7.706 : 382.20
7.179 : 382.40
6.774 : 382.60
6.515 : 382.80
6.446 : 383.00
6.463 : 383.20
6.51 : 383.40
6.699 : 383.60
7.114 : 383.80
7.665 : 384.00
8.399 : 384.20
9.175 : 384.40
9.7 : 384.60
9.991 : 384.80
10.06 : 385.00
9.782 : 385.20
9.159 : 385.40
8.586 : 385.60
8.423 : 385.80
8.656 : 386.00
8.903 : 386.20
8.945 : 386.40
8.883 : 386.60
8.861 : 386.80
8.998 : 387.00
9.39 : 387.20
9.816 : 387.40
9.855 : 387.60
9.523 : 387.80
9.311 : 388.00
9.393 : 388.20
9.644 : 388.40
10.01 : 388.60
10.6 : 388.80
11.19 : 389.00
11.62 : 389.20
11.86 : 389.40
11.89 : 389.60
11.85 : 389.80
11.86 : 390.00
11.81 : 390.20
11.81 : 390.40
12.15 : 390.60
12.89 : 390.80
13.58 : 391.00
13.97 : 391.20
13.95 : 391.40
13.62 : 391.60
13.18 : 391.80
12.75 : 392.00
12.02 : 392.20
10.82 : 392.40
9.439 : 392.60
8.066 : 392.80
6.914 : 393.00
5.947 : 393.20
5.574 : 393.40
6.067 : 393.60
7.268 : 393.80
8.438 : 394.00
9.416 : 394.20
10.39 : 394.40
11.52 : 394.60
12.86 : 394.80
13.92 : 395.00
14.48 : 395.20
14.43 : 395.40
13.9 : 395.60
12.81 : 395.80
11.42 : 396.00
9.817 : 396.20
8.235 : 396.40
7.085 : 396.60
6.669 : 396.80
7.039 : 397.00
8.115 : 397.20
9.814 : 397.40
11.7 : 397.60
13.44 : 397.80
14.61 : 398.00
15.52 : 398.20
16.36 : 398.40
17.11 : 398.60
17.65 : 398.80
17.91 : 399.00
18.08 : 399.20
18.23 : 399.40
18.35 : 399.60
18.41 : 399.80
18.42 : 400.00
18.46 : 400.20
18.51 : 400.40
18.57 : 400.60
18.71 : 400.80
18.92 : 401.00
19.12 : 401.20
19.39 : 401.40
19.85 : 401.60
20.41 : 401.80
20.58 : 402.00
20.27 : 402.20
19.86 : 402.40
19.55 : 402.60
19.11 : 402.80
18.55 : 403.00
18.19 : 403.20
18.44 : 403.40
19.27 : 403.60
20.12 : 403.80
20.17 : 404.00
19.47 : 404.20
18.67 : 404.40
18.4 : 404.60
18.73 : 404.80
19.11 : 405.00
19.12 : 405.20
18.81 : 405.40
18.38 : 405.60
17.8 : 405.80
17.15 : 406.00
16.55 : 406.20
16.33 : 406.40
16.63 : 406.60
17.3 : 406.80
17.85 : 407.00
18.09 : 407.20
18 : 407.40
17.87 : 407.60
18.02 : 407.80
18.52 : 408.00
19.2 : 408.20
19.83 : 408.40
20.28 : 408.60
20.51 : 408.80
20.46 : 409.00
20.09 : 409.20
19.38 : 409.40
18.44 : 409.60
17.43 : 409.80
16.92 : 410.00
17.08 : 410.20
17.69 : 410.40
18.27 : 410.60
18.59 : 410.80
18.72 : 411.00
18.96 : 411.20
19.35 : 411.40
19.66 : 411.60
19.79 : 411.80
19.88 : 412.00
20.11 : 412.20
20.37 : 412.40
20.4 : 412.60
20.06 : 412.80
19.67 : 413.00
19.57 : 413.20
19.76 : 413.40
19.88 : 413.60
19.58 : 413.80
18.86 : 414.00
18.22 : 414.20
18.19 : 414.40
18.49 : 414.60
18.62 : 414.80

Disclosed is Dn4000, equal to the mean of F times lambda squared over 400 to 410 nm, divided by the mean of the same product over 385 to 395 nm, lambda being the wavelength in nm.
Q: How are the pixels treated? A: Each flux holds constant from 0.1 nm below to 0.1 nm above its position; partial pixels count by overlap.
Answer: 2.0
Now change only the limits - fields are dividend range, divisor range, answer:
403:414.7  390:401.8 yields 1.52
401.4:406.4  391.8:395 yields 2.12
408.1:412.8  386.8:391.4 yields 1.93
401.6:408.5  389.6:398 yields 1.83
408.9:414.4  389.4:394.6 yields 1.98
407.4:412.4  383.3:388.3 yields 2.41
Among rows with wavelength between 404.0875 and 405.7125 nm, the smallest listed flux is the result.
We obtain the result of 18.38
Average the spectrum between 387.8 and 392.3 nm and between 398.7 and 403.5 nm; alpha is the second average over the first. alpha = 1.60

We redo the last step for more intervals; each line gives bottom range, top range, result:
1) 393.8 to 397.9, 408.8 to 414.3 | 1.79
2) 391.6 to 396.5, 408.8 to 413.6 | 1.83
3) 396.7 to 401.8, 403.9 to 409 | 1.15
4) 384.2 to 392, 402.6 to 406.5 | 1.75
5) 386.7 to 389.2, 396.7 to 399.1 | 1.33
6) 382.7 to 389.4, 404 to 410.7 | 2.05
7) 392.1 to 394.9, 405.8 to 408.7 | 2.02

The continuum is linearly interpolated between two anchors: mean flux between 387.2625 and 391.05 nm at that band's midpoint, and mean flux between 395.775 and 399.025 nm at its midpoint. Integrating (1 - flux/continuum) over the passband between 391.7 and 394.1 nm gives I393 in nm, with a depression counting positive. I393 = 0.535 nm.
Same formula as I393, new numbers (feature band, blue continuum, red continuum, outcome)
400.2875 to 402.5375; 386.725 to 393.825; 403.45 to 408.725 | -0.468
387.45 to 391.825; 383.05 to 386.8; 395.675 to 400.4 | -0.474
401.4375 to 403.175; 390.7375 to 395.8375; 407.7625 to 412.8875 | -0.493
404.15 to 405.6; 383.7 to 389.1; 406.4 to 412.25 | -0.173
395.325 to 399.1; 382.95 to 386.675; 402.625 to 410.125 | 0.538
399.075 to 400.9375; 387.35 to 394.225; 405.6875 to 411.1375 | -0.491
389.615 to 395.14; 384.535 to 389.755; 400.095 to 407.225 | 0.708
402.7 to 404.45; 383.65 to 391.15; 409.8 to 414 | -0.333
